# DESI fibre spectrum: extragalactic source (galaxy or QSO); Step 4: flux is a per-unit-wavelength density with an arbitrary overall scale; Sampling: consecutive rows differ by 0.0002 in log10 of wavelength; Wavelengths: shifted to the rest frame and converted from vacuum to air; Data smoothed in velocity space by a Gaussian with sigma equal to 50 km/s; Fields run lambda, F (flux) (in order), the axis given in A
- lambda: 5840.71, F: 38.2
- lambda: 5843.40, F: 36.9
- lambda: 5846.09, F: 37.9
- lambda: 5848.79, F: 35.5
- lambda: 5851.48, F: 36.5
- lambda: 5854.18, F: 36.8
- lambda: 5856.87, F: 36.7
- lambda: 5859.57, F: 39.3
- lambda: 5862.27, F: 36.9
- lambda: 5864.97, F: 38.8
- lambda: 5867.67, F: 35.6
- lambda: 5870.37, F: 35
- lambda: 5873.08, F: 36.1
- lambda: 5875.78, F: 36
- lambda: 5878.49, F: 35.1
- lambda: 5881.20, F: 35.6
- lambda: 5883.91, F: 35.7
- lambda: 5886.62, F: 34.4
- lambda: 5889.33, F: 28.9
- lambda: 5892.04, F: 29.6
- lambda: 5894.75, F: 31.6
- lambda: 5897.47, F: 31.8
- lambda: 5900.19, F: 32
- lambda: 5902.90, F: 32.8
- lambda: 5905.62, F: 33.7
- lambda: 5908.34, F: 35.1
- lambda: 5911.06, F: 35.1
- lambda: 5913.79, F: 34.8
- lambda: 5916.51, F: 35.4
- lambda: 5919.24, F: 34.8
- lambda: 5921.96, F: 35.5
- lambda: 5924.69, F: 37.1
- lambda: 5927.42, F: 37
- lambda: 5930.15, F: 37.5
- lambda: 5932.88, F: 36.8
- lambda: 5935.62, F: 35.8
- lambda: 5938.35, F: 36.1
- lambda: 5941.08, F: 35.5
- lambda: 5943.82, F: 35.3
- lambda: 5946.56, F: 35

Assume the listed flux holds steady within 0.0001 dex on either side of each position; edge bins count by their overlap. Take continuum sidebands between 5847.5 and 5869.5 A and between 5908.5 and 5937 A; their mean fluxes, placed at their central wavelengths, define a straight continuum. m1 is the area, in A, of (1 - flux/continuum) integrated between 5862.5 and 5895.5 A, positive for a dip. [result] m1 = 1.9 A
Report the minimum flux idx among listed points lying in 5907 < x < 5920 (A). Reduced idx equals 34.8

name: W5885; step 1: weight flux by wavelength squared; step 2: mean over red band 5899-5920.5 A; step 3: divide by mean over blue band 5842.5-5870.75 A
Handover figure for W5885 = 0.9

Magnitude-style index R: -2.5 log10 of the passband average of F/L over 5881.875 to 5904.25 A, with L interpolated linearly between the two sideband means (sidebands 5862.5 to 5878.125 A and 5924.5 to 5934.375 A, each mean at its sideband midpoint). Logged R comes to 0.14 mag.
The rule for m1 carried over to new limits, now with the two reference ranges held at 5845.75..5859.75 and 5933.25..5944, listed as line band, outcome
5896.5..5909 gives 1.1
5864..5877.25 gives 0.2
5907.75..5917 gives 0.3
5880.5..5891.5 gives 1.0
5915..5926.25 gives 0.1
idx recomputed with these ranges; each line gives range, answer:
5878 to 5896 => 28.9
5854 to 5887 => 34.4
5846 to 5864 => 35.5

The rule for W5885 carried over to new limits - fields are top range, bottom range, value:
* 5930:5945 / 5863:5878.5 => 1.02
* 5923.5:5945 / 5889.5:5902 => 1.19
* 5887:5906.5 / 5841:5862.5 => 0.86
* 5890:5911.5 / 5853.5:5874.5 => 0.89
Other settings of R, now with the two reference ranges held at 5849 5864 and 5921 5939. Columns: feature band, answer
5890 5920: 0.11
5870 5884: 0.04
